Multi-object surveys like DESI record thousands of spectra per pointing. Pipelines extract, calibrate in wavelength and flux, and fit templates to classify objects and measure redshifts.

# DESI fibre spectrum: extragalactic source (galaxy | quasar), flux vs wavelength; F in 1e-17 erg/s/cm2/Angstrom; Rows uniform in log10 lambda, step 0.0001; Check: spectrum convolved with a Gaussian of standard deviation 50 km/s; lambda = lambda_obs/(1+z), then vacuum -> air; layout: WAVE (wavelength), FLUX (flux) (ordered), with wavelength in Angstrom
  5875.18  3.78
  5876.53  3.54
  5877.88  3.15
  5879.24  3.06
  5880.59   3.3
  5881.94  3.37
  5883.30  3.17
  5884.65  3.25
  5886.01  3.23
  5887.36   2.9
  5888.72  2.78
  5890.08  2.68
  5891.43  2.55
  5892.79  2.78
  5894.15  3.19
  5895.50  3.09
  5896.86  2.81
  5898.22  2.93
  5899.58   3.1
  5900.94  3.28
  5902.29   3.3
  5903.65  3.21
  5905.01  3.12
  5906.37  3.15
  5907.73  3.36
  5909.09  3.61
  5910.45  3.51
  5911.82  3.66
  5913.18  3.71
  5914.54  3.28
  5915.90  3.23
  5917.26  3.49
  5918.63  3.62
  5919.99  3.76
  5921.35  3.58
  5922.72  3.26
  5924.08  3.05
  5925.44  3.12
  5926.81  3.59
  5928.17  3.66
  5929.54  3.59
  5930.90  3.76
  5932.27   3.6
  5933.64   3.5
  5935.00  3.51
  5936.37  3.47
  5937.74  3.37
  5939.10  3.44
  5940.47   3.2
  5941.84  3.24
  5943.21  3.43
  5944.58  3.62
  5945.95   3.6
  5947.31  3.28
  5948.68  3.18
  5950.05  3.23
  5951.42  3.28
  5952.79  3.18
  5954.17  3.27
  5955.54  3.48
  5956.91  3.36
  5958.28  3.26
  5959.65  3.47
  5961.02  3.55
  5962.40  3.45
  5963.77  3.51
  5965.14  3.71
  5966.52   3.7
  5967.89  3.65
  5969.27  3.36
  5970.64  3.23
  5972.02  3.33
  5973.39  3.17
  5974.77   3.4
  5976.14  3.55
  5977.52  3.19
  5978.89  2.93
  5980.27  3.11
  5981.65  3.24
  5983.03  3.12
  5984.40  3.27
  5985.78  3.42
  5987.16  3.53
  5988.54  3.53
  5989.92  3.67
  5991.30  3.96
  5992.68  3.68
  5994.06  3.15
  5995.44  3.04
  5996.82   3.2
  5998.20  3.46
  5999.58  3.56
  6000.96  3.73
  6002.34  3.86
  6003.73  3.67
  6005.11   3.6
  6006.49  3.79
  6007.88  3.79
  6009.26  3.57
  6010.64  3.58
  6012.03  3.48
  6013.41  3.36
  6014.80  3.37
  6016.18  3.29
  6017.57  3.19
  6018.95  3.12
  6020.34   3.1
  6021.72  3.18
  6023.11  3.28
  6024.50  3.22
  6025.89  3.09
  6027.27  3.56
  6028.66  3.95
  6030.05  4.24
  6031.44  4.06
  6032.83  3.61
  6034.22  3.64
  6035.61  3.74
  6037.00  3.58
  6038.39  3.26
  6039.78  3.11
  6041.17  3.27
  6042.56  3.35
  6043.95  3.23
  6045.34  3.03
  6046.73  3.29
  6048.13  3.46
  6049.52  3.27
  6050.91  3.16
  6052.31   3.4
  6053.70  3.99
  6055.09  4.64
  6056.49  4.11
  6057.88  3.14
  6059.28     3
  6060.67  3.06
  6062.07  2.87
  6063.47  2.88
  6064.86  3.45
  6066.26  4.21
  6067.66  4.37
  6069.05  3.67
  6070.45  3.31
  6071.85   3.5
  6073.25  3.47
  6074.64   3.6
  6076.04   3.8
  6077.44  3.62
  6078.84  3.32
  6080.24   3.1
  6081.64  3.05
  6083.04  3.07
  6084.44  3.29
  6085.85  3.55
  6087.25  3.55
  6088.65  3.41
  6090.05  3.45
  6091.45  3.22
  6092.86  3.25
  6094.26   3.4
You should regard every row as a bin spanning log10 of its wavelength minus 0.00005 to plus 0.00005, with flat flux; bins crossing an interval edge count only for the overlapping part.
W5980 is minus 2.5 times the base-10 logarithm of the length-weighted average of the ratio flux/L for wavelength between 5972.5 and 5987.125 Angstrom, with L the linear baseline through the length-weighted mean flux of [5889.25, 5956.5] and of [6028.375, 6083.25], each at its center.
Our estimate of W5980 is 0.05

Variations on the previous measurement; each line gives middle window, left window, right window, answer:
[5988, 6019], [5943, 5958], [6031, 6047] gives -0.037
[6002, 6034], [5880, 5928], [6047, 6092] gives -0.038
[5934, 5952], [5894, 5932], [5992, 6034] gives 0.008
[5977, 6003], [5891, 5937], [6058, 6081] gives -0.004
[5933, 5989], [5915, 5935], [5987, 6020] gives 0.038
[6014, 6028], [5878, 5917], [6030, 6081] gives 0.060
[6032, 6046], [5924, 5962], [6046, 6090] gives 0.021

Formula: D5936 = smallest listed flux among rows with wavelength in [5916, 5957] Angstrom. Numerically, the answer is 3.05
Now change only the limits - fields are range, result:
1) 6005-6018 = 3.19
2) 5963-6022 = 2.93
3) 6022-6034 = 3.09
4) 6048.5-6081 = 2.87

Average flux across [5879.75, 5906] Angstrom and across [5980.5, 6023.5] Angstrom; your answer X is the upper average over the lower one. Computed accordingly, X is 1.13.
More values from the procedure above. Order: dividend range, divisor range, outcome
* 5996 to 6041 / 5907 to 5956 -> 1.02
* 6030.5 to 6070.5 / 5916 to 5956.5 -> 1.02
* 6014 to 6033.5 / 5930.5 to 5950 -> 1.00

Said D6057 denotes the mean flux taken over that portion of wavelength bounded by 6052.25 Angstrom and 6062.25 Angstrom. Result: 3.57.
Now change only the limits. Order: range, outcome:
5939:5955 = 3.33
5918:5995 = 3.42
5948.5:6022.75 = 3.41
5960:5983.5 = 3.37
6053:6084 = 3.51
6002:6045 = 3.48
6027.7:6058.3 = 3.57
